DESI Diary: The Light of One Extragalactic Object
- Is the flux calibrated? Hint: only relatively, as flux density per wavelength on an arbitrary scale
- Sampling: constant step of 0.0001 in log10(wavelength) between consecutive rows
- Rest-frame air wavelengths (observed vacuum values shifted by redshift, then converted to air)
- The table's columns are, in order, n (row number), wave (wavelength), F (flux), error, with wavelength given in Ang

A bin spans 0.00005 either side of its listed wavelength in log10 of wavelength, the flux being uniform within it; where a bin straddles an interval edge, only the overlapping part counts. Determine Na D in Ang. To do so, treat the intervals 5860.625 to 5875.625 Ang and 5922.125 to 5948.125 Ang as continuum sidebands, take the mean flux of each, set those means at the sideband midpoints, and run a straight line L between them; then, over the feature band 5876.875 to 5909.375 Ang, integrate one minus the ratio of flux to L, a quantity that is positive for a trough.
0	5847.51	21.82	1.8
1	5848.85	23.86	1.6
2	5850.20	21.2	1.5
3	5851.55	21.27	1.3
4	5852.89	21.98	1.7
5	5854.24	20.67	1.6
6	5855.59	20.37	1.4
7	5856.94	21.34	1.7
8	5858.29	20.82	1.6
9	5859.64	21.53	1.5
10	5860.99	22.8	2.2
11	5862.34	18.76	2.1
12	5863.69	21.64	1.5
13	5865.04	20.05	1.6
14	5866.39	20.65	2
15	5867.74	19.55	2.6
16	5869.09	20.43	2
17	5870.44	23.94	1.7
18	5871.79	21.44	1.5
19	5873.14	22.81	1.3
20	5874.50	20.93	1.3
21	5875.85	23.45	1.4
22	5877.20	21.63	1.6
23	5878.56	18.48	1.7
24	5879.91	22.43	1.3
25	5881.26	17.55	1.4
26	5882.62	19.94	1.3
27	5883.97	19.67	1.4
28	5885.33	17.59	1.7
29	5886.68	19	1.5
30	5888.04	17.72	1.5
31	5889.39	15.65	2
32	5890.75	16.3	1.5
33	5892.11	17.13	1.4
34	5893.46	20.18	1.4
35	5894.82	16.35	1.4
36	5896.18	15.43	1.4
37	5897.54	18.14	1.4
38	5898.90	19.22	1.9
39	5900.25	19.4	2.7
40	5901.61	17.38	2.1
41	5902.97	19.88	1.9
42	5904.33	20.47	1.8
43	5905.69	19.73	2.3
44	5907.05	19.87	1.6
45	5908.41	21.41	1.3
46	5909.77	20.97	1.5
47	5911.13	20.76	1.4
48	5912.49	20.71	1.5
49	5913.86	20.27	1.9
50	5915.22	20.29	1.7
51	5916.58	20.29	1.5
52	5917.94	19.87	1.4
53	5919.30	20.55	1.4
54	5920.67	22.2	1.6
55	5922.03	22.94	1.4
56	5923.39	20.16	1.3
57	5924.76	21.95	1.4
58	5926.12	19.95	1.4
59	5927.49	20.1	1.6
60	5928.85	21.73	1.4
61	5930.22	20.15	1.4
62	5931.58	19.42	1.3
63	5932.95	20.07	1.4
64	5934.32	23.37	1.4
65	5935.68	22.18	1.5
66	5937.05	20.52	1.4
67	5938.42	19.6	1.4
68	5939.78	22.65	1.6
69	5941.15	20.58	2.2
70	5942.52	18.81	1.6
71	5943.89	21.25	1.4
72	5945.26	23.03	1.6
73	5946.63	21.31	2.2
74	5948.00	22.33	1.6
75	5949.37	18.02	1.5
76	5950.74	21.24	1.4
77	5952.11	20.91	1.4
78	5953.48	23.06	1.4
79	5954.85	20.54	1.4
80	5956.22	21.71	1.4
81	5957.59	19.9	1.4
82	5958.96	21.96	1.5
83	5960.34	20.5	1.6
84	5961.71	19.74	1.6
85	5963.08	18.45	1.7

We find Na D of 3.7 Ang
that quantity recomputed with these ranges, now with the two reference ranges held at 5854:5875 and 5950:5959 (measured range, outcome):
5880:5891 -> 1.5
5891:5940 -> 2.6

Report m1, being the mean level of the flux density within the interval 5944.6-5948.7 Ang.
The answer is 22.2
